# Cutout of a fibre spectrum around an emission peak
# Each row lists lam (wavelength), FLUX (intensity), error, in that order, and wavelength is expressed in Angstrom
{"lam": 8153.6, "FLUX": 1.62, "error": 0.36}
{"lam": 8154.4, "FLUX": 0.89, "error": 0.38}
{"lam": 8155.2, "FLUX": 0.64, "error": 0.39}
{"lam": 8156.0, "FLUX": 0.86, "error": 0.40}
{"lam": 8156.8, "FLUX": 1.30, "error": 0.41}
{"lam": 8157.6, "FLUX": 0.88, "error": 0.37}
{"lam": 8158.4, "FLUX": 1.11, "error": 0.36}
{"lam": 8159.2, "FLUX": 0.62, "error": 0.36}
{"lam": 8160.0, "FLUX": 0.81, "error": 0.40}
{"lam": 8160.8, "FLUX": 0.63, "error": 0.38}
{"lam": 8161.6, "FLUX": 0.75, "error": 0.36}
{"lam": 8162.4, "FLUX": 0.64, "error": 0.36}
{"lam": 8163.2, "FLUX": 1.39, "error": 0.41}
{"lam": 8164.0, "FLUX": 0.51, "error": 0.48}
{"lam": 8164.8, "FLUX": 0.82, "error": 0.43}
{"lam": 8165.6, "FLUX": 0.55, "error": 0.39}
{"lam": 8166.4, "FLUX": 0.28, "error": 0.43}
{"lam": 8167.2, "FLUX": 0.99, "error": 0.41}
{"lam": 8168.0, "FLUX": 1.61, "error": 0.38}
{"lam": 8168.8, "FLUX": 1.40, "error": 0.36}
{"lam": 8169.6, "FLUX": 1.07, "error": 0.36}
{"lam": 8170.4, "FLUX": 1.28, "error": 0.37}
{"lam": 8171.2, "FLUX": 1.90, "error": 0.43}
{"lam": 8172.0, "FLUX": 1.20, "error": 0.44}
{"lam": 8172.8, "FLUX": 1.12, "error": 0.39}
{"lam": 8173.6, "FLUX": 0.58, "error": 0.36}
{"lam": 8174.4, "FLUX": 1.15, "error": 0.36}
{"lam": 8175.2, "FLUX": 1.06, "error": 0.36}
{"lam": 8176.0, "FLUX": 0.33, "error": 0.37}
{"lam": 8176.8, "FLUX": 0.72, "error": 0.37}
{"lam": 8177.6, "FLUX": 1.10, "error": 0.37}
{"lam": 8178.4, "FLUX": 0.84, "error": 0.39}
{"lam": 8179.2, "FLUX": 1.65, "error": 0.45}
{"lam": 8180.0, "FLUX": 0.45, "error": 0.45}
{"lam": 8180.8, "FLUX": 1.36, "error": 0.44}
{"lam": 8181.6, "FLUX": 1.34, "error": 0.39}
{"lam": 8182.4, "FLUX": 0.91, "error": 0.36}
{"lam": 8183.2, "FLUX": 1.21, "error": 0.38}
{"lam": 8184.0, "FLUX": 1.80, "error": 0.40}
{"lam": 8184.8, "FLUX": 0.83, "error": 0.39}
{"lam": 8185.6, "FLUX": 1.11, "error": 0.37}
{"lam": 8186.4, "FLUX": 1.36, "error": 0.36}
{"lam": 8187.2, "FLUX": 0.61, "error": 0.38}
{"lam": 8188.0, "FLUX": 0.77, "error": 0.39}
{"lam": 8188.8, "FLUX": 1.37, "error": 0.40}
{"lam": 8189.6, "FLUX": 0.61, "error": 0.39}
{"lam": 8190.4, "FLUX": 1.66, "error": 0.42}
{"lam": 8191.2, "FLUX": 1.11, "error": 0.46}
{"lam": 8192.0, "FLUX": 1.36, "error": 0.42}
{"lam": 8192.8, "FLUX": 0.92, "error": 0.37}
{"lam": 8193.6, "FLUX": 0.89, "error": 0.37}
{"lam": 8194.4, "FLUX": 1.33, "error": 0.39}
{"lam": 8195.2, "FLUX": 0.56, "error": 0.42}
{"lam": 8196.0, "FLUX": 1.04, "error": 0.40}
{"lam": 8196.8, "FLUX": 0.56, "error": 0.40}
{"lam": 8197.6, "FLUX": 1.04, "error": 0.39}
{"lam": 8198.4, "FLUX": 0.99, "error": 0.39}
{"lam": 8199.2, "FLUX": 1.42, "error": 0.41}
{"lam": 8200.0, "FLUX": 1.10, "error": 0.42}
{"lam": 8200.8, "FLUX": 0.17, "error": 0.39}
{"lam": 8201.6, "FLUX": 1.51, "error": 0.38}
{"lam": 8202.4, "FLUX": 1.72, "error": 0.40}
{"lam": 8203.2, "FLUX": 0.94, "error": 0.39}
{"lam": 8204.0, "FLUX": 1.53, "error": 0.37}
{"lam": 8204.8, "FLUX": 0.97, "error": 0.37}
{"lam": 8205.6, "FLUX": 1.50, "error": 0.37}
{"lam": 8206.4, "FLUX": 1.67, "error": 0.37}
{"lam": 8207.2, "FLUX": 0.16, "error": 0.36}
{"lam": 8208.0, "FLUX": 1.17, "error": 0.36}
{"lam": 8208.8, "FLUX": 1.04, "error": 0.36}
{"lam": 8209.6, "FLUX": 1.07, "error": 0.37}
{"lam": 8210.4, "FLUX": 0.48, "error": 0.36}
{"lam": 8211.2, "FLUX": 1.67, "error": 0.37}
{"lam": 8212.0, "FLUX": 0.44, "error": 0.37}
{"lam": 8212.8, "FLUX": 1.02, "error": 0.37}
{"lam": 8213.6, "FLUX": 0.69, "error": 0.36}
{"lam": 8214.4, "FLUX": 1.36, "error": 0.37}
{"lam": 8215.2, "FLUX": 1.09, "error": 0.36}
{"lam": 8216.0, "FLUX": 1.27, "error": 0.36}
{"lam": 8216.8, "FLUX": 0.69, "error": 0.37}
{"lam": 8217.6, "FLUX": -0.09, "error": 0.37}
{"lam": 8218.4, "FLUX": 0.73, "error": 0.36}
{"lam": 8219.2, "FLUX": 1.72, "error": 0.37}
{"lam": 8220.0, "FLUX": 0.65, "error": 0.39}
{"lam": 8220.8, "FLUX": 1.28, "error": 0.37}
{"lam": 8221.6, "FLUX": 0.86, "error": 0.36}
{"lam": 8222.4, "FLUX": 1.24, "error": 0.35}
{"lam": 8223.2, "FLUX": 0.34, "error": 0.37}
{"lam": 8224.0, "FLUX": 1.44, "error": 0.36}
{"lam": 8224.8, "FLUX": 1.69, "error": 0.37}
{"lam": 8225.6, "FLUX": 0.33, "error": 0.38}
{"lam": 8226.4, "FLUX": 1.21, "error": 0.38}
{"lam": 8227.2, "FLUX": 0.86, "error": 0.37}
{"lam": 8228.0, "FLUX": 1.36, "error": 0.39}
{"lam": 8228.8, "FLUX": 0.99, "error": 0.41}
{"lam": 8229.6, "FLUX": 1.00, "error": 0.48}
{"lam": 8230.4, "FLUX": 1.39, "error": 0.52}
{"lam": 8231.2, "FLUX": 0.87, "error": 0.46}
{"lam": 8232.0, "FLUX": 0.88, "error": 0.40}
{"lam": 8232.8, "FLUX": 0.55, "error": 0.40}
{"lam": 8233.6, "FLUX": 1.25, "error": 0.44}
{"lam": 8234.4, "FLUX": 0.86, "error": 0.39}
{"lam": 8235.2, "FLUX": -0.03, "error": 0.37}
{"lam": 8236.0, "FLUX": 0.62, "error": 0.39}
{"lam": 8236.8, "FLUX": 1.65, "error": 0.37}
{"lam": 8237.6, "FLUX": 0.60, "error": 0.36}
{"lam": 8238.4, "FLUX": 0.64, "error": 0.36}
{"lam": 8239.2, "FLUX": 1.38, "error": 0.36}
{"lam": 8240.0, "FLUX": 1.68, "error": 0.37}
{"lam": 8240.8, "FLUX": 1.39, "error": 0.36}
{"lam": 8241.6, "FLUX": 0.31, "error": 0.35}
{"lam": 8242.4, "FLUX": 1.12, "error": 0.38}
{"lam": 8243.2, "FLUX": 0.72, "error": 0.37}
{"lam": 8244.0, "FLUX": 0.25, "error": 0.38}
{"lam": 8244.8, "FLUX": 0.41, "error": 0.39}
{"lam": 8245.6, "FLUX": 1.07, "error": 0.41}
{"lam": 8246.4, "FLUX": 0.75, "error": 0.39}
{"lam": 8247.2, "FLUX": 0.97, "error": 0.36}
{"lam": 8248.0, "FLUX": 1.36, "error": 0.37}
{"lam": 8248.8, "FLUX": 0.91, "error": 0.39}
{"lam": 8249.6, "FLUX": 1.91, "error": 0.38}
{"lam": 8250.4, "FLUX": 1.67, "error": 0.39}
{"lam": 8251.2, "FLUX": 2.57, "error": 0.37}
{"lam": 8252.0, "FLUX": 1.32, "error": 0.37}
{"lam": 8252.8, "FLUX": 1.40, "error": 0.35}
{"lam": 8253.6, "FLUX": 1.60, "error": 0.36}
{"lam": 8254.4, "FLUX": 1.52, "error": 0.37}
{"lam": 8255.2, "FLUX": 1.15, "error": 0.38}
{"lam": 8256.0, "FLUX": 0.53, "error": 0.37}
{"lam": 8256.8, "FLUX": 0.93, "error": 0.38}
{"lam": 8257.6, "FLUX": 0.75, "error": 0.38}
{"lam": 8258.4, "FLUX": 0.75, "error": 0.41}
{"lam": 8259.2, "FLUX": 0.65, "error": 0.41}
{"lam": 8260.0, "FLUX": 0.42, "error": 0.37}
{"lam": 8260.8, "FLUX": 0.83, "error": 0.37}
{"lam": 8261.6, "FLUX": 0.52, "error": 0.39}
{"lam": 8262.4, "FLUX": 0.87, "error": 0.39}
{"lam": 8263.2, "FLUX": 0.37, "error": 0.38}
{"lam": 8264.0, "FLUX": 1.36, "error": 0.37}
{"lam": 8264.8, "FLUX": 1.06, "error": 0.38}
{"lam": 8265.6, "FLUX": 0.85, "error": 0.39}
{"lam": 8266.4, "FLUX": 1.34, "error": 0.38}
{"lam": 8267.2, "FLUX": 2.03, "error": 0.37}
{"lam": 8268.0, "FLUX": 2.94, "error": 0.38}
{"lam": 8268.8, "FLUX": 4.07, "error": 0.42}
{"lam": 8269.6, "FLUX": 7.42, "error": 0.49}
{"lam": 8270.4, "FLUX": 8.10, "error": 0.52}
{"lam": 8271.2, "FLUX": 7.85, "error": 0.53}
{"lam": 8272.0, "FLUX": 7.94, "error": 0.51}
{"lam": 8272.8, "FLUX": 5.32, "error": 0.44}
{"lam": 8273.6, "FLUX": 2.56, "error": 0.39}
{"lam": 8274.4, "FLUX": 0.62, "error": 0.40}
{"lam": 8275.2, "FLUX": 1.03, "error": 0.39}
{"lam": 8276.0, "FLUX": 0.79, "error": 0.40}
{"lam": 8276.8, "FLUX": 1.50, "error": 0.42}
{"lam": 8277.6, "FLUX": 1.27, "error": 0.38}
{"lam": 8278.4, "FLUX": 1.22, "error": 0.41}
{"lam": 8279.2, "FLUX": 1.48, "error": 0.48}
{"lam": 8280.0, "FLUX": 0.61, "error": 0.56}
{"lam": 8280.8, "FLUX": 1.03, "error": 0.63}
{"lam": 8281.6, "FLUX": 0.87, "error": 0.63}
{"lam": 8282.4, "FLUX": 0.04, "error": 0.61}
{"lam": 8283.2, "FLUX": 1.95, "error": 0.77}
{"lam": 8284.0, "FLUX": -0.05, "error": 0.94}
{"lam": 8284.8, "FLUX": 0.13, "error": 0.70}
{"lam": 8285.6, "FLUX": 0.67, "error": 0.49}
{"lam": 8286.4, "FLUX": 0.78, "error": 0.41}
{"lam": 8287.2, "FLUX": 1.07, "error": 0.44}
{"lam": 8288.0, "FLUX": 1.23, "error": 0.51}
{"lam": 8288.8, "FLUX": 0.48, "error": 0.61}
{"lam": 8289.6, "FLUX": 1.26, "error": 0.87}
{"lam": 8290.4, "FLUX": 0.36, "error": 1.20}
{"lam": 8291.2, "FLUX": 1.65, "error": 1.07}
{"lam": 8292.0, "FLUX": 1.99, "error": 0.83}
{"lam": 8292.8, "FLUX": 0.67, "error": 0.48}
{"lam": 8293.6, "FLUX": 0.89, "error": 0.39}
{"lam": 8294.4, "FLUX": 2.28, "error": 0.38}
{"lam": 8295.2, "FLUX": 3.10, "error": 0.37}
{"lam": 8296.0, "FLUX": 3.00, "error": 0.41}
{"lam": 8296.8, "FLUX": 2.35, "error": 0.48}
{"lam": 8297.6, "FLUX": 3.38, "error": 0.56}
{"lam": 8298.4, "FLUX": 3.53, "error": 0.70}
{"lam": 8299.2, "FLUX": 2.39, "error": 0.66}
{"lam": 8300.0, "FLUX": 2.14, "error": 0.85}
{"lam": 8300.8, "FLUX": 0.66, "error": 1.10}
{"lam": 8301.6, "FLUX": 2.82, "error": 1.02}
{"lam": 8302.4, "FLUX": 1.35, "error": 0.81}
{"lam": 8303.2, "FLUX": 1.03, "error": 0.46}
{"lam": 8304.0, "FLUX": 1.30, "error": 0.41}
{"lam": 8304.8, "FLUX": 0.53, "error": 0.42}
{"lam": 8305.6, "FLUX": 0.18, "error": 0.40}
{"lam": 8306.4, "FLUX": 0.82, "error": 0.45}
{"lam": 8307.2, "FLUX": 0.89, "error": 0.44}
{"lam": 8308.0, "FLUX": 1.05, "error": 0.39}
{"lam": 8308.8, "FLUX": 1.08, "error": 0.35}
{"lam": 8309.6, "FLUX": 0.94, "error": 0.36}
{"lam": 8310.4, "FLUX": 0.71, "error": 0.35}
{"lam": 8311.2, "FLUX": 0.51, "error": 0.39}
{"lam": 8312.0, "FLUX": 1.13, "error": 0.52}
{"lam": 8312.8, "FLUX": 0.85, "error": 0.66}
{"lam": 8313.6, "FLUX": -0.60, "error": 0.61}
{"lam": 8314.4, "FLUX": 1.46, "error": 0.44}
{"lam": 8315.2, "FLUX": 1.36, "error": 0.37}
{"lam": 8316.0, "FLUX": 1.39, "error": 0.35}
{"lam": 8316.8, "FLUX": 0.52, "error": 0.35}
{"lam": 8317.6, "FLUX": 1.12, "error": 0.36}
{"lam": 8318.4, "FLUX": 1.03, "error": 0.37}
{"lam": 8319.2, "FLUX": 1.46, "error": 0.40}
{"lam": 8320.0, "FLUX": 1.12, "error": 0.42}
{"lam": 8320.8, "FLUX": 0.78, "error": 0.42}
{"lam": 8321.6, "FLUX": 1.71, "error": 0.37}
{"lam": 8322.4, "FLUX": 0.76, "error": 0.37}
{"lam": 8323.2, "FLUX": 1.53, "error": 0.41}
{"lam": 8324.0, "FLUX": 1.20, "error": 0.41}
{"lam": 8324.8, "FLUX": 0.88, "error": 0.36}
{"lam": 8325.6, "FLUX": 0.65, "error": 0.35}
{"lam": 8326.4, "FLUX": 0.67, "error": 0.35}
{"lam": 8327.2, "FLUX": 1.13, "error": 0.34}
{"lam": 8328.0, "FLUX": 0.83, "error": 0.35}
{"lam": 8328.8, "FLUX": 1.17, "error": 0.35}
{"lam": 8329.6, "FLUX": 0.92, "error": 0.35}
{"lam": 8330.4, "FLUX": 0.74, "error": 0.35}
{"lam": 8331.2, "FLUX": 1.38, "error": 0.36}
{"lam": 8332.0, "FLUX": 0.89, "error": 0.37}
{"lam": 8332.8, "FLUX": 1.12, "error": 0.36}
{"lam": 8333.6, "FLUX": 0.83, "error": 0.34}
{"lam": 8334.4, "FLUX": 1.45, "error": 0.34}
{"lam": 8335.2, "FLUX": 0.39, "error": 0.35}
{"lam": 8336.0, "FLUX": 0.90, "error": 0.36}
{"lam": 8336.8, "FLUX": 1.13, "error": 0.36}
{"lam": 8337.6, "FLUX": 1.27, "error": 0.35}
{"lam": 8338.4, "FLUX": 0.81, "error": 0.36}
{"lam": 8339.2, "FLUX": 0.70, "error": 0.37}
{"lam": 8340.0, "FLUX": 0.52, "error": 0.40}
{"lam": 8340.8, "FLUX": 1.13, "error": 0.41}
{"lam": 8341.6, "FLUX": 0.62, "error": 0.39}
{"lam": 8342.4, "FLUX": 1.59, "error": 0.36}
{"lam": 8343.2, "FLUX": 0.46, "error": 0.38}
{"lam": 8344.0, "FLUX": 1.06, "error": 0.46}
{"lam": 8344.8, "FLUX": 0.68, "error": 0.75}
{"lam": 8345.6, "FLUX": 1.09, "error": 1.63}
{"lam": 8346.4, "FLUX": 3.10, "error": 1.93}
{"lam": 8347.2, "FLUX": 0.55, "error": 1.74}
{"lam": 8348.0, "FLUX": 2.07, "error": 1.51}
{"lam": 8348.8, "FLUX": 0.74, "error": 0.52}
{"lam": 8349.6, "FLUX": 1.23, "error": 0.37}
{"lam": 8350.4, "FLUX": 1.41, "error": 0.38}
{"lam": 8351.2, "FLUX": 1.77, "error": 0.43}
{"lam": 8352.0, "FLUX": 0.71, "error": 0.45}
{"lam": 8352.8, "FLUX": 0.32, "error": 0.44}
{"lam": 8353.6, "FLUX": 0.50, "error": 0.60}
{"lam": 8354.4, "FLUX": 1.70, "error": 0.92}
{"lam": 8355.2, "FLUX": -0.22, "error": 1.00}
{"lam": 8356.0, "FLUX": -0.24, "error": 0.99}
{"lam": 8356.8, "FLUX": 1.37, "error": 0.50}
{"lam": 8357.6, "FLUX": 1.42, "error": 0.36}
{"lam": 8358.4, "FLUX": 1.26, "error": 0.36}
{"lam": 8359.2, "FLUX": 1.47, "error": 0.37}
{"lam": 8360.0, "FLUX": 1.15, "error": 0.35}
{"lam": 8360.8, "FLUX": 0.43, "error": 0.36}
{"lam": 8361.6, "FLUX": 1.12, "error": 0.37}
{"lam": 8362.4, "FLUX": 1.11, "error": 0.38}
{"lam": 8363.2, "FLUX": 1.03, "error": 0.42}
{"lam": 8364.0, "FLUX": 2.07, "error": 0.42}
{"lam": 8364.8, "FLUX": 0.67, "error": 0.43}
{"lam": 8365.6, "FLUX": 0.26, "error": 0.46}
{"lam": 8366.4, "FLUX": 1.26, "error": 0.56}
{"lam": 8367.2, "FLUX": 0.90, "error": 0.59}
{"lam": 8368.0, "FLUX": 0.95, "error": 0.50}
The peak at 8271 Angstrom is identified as Halpha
